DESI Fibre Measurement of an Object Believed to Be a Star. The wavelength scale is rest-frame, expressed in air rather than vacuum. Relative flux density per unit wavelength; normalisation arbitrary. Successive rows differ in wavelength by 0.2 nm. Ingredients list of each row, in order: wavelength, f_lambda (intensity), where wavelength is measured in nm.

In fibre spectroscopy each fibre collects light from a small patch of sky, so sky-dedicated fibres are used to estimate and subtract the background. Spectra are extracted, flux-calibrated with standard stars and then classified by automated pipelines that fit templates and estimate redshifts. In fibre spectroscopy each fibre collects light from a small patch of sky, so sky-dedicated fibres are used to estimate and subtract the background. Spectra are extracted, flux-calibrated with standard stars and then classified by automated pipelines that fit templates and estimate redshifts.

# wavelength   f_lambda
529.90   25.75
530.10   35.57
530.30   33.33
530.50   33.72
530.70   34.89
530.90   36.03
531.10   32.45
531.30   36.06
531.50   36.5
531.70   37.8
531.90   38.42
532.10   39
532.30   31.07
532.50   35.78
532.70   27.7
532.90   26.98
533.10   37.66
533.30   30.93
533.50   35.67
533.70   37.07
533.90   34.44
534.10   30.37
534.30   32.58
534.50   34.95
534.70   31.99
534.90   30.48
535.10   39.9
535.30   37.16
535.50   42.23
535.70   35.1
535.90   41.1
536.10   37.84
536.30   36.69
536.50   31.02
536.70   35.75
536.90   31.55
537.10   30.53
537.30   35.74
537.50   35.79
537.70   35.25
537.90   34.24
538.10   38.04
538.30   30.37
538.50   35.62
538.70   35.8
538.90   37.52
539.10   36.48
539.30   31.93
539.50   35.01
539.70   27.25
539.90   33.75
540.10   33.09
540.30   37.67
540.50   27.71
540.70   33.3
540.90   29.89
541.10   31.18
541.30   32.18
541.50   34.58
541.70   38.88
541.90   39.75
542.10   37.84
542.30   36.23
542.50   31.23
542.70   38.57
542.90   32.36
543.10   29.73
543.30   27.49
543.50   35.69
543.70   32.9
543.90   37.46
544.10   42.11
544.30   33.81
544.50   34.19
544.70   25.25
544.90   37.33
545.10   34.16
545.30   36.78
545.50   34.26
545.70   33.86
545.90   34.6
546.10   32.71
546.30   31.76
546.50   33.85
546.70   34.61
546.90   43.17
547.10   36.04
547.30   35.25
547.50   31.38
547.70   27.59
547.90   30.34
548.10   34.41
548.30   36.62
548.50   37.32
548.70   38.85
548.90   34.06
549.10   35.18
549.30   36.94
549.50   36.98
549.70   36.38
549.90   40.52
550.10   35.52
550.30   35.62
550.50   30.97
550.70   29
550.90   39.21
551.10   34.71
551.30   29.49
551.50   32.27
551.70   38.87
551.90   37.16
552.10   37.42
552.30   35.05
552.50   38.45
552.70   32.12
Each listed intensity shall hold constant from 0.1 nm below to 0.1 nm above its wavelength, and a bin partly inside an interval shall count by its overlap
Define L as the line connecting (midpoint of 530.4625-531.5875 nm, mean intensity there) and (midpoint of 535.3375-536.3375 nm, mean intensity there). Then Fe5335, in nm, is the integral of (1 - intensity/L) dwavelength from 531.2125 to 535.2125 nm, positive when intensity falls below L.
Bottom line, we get 0.25 nm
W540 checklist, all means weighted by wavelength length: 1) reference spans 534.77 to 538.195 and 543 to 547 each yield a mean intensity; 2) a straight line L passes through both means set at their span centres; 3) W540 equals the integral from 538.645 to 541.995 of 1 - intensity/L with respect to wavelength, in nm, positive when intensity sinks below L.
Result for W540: 0.12 nm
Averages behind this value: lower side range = 35.8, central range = 33.8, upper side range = 34.3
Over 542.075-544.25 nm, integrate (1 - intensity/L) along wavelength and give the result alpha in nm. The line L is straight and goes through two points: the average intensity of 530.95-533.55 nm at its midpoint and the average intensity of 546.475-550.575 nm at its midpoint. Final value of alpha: 0.029 nm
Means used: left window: 34.3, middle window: 34.6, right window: 35.4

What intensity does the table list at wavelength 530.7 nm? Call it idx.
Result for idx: 34.89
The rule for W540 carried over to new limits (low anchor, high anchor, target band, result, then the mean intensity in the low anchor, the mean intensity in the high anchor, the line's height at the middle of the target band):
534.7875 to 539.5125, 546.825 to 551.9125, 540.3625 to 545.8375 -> 0.189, 35.5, 35.1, 35.3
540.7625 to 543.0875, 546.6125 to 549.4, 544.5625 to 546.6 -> 0.084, 34.6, 35.1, 34.9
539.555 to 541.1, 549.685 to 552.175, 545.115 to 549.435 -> -0.097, 31.9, 35.1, 34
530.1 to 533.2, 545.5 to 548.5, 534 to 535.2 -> 0.037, 34.5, 34.1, 34.5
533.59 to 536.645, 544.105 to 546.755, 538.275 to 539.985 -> 0.049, 35.5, 33.9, 34.9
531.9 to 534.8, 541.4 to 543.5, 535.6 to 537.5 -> -0.065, 33.5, 34.7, 33.9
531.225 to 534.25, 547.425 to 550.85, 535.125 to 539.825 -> -0.107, 34.3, 34.7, 34.4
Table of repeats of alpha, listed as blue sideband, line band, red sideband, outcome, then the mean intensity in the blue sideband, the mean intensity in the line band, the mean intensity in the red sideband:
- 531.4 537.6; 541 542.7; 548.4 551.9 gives -0.01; 34.8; 35.4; 35.5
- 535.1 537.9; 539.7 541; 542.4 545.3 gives 0.10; 35.9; 32.2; 33.8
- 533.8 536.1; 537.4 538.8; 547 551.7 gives 0.01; 35.6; 35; 34.6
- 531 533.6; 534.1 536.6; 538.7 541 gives -0.14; 34.3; 35.7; 33.2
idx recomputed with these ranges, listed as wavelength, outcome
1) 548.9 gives 34.06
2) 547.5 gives 31.38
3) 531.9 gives 38.42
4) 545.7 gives 33.86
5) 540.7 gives 33.3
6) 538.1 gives 38.04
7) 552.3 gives 35.05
